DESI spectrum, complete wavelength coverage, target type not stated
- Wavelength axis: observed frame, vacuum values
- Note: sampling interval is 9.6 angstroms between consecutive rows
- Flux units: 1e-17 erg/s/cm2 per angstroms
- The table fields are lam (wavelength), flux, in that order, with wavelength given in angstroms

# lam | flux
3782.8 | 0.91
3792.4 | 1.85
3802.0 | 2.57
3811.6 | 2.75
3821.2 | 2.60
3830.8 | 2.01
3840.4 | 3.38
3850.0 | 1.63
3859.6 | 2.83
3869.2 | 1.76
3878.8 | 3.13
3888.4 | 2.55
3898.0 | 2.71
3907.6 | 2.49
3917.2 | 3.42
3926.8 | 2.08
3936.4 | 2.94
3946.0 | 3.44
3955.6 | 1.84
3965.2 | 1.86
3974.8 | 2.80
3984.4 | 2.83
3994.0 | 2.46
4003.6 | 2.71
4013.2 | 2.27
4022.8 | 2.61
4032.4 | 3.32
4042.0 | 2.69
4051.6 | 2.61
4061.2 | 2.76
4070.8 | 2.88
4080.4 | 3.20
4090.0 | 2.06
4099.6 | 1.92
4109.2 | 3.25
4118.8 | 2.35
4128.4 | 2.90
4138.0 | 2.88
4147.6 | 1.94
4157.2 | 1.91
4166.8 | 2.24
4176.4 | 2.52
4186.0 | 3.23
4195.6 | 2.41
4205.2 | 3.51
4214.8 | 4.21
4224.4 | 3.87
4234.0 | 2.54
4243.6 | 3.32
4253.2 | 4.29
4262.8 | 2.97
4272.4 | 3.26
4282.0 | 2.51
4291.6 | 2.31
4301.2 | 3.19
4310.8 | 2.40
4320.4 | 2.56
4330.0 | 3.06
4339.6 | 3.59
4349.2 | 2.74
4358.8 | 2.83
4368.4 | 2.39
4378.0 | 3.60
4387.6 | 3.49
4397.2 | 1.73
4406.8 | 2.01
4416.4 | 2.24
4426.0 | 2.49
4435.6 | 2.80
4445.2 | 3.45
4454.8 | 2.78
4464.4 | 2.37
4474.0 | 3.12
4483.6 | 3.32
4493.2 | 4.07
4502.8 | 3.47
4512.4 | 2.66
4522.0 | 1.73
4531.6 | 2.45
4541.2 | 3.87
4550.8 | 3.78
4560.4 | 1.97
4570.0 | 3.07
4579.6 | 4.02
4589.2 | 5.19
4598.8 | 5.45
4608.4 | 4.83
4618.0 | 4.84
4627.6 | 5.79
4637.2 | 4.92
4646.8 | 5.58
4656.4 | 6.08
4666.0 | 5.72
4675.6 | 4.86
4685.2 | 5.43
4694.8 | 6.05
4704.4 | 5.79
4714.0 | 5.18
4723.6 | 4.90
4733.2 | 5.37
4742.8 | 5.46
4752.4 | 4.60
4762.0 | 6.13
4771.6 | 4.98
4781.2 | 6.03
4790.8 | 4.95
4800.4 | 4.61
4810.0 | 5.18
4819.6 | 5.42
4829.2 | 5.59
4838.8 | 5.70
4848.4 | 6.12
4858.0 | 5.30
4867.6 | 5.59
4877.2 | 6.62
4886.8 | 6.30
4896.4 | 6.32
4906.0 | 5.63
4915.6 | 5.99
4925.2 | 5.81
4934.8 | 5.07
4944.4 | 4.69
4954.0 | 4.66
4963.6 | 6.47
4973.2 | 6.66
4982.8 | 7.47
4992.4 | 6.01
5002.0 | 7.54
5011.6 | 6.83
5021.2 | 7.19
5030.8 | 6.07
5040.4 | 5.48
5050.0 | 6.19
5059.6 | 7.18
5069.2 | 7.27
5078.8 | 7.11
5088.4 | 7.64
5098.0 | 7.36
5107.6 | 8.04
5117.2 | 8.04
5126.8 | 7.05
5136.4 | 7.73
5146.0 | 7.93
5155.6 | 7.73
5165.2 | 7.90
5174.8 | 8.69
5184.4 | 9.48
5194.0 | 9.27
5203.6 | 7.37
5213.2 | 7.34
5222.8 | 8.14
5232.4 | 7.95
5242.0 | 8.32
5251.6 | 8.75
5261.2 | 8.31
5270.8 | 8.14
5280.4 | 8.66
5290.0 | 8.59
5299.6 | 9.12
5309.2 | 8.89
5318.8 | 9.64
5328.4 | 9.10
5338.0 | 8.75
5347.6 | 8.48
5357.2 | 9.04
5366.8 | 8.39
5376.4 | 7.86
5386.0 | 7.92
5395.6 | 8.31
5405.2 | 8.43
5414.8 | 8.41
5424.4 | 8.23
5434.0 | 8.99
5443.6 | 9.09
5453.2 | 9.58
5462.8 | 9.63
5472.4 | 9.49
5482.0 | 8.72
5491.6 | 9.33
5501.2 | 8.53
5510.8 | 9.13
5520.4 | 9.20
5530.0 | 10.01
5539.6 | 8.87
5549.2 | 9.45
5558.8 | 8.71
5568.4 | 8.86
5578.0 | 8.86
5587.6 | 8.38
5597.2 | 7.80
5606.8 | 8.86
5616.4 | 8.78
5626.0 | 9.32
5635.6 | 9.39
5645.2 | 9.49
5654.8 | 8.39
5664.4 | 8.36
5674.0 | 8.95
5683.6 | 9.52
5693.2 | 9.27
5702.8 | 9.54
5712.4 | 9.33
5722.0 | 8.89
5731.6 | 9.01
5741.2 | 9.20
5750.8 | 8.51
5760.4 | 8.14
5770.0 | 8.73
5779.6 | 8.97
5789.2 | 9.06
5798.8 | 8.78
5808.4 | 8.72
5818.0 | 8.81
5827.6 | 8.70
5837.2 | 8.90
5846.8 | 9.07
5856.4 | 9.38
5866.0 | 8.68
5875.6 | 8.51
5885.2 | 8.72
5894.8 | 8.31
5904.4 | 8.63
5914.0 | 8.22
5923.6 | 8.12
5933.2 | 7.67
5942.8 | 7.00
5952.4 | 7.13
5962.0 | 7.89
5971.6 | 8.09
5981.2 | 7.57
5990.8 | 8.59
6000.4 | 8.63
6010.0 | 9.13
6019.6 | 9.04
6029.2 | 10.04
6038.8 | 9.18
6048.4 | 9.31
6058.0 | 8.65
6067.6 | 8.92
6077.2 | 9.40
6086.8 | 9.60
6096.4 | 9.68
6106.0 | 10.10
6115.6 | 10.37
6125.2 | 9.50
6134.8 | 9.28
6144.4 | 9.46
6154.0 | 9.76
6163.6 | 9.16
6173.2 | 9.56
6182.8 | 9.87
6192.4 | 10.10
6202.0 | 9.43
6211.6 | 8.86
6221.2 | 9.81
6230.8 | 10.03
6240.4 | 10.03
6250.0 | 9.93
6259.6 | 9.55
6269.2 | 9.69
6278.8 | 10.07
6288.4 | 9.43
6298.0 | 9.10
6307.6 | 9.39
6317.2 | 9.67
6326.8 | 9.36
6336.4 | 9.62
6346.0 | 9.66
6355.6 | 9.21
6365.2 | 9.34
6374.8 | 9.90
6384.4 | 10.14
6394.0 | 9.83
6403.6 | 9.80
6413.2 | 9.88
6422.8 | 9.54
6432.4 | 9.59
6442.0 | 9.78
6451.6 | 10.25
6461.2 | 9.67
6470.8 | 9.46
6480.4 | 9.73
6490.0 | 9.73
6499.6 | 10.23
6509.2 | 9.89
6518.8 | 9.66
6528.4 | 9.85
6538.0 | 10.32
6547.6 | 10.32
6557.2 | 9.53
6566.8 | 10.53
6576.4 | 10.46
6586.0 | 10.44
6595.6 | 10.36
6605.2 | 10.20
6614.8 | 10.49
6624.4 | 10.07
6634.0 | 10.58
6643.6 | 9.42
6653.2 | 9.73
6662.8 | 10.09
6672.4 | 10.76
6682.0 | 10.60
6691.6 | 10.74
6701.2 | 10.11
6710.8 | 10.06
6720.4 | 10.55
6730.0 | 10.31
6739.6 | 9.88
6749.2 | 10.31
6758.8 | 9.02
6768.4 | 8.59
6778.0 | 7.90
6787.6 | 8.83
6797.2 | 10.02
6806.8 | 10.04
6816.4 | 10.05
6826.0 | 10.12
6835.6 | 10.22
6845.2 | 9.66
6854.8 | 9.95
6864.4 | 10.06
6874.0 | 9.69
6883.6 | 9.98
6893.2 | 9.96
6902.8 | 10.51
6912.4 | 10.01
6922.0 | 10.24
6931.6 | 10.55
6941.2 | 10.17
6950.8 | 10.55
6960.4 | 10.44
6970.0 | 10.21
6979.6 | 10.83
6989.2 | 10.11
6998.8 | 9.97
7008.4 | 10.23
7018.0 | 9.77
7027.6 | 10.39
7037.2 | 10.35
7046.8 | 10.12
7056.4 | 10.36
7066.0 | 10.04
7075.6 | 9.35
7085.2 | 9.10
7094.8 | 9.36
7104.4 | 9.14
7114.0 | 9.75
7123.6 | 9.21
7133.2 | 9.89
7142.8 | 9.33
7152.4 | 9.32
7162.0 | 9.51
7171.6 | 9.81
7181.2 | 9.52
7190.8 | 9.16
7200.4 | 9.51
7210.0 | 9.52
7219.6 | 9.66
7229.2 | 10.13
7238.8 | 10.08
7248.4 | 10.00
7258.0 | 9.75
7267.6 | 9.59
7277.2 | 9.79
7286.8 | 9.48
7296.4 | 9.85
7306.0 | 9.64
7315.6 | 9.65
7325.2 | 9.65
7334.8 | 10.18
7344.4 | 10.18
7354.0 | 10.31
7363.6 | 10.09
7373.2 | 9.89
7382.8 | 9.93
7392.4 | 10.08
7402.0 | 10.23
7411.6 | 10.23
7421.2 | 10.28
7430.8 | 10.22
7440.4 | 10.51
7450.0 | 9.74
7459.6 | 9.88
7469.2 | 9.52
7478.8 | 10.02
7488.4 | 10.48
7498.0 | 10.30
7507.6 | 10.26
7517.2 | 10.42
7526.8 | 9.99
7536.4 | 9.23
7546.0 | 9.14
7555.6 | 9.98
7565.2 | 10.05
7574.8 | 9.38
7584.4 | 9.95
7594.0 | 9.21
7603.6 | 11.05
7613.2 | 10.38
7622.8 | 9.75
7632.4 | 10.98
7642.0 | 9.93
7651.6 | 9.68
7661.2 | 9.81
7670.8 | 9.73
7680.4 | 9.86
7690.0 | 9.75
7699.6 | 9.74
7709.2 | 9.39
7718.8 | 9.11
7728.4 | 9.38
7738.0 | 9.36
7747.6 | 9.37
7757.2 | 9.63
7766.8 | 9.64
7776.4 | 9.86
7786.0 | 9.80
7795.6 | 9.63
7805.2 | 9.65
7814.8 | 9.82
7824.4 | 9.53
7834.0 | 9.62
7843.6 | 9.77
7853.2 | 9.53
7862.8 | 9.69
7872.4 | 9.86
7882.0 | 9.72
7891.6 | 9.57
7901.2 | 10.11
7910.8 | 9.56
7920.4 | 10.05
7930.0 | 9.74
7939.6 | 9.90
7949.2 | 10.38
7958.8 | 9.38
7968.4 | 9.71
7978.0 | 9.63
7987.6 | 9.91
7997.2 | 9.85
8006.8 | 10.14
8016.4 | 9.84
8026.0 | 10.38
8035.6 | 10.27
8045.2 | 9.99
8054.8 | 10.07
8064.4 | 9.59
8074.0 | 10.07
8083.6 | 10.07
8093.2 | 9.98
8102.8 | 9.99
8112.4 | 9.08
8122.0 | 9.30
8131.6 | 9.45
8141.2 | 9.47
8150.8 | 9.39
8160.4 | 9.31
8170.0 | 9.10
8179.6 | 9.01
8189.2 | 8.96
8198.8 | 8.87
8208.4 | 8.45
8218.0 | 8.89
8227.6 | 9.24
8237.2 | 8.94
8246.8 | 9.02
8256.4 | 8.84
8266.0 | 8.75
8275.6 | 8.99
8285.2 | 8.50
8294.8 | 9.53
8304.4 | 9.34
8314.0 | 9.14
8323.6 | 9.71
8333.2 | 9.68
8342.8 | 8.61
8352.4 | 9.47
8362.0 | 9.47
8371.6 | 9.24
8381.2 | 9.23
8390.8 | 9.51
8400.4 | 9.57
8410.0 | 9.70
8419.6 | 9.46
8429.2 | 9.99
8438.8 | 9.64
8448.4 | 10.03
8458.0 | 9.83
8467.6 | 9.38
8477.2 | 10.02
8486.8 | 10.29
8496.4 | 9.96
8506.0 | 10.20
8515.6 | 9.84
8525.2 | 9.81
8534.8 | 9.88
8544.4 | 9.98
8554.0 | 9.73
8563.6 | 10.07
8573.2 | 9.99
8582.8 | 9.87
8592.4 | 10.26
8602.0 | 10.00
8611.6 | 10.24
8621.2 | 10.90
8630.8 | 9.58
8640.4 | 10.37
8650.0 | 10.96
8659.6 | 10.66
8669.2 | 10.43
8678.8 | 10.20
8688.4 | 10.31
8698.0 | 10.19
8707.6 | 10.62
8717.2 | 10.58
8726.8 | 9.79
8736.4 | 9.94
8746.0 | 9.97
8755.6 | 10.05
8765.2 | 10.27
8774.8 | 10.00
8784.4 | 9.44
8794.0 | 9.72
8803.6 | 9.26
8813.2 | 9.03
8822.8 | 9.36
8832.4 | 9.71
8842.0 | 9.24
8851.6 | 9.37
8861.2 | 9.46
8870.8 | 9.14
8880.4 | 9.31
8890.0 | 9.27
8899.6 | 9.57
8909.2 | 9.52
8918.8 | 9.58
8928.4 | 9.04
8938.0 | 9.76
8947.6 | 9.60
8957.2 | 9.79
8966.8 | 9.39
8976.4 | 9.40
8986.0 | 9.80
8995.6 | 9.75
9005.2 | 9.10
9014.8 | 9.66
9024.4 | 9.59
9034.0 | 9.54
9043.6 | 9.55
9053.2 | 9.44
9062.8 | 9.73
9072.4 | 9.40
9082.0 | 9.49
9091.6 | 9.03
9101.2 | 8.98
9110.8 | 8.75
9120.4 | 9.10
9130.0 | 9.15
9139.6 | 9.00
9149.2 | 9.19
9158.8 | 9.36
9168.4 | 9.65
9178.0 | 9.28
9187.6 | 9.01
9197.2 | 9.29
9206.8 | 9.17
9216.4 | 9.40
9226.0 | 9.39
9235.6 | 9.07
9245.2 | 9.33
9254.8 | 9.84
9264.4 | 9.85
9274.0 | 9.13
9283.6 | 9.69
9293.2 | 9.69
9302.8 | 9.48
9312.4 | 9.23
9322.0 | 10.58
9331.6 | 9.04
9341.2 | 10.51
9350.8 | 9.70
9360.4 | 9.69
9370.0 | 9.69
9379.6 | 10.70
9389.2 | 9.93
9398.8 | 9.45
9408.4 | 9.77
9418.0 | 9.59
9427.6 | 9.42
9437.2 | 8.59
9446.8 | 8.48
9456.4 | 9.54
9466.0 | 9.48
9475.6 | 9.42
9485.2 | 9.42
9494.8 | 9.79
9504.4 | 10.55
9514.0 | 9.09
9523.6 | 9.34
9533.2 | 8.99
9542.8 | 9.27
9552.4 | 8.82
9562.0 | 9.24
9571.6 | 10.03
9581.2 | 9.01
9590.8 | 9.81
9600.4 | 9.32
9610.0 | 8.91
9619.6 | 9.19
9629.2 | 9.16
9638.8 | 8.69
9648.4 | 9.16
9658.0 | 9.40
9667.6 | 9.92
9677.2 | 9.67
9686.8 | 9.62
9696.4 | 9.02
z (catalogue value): 0.149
